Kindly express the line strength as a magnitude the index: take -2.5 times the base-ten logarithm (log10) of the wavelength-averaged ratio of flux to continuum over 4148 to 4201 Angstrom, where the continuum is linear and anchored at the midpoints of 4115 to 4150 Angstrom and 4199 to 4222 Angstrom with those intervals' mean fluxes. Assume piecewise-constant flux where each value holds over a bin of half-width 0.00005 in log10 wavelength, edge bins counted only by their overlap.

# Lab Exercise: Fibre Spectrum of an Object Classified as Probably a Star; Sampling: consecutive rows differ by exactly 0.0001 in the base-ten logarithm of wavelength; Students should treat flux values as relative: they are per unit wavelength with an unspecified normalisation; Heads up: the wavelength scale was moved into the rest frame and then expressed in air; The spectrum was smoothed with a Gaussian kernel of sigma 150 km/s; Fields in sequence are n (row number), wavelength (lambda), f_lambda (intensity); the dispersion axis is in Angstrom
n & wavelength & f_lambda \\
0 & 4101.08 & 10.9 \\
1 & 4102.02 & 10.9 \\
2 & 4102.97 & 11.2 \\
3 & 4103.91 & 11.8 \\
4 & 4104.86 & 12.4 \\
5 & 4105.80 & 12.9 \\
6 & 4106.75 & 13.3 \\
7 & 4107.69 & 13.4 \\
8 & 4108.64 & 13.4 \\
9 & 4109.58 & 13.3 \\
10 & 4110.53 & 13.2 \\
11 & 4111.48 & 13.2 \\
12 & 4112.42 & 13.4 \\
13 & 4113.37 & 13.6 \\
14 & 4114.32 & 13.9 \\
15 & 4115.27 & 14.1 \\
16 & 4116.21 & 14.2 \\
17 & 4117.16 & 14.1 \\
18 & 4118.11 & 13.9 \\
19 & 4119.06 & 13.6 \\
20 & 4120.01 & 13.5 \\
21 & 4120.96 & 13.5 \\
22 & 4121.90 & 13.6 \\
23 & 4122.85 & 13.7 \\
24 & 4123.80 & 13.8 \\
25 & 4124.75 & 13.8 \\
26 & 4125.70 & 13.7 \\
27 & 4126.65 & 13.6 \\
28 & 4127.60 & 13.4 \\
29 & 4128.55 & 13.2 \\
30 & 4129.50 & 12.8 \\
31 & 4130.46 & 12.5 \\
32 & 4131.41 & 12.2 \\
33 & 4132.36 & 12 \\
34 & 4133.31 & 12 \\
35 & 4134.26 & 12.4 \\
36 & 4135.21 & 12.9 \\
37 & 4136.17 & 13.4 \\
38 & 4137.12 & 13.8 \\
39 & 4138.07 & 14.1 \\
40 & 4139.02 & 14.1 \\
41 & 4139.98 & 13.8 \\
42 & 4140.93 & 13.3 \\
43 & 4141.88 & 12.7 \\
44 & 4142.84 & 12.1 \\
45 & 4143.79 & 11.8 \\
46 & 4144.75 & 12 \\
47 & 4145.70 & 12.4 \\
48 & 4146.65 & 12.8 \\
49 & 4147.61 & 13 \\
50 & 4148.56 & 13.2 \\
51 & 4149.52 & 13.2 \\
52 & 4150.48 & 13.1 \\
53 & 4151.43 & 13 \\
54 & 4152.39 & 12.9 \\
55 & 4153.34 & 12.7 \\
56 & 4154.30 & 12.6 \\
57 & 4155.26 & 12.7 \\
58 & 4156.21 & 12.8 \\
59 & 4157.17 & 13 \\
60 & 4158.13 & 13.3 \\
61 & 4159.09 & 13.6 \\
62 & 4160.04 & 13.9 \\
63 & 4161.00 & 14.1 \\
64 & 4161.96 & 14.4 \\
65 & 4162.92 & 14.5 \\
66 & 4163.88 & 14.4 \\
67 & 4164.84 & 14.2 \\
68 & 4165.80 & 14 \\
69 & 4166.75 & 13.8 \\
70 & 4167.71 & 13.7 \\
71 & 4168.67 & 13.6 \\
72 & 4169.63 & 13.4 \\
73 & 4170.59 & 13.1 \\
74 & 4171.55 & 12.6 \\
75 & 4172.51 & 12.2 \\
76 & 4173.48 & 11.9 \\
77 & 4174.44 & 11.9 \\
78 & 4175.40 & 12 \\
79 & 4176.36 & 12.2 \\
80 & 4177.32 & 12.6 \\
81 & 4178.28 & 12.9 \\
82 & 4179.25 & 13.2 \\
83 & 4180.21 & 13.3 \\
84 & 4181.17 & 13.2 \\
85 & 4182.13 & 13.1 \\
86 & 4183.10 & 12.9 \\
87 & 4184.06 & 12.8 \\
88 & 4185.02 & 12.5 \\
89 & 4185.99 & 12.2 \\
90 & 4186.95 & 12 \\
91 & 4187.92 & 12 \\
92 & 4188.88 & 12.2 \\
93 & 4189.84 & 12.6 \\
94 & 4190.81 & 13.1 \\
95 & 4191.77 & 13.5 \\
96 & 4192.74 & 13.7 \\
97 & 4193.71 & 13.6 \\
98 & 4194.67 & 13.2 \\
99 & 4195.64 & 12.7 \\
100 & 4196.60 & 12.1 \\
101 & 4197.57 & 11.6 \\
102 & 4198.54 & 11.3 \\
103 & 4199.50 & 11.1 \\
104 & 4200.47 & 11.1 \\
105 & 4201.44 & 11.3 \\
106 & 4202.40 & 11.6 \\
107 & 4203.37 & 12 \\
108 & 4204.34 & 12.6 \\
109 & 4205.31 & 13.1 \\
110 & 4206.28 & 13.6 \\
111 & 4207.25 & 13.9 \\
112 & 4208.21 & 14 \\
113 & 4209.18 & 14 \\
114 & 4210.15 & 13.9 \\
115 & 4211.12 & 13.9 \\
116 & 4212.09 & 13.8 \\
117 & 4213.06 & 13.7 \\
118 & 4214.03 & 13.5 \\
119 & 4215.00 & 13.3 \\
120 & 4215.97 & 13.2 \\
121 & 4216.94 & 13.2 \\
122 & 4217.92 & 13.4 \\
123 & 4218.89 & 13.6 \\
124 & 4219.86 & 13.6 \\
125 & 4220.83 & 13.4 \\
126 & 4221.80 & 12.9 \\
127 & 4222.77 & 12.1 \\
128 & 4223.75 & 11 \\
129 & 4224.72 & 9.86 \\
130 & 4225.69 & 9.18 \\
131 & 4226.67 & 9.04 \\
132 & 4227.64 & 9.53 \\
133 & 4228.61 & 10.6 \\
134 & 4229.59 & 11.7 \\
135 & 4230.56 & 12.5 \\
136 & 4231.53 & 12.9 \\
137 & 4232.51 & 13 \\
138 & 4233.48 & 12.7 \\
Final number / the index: 0.02 mag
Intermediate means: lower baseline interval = 13.2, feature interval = 12.9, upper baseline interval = 13.1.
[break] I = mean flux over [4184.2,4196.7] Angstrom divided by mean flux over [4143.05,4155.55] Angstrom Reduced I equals 1.00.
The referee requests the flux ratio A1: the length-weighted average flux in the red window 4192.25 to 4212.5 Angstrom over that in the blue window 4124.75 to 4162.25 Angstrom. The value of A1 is 0.98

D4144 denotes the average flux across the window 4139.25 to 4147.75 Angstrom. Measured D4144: 12.7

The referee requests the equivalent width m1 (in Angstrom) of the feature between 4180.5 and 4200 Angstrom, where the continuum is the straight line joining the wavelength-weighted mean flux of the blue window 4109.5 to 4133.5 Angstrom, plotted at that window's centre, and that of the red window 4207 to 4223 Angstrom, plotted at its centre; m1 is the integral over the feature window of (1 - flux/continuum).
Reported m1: 1.31 Angstrom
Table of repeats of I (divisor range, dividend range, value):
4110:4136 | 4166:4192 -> 0.96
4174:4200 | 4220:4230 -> 0.88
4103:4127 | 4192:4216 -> 0.96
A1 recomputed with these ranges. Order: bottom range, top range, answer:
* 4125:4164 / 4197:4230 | 0.94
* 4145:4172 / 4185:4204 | 0.92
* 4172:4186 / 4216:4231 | 0.93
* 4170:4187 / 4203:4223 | 1.06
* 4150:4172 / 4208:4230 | 0.92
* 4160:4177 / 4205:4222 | 1.02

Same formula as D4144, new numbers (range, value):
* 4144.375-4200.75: 12.9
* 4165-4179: 12.9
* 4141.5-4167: 13.2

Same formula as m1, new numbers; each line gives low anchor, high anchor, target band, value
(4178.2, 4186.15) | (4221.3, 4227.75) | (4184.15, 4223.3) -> -3.9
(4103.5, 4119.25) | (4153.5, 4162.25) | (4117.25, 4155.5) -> 0.8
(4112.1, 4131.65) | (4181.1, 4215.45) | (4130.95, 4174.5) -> 0.4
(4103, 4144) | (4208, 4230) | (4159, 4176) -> -0.7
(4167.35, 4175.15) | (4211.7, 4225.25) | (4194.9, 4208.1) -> 0.6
